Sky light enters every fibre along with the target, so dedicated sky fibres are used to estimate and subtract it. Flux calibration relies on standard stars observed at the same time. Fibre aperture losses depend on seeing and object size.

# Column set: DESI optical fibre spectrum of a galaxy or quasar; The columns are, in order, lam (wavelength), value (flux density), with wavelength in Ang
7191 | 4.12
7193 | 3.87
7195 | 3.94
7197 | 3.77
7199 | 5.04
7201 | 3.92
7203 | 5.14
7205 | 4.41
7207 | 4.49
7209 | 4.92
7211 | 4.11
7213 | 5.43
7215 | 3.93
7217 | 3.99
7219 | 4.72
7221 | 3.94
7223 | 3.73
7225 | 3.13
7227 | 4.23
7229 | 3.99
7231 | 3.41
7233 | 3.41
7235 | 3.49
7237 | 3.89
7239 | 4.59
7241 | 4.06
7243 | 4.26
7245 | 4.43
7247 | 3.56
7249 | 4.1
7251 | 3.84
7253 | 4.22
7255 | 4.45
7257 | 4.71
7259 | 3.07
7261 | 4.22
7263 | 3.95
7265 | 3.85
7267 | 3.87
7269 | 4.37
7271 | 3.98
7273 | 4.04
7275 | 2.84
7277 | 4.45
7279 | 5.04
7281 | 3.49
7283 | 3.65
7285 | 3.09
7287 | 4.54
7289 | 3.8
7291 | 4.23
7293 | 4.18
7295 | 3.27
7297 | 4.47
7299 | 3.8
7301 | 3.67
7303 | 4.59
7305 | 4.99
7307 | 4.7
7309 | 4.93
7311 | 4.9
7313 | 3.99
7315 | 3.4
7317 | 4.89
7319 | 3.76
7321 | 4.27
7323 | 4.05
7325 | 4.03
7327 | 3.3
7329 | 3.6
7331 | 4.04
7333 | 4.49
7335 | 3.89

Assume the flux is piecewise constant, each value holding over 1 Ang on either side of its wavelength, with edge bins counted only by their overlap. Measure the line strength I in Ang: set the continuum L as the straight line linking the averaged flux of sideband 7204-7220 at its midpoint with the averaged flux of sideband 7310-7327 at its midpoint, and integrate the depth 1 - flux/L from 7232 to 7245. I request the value 1.23 Ang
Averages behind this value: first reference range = 4.5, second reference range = 4.11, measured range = 3.99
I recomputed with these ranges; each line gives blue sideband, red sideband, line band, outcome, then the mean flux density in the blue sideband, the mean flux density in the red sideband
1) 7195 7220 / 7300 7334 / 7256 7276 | 2.0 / 4.47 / 4.21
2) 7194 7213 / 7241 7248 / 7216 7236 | 2.1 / 4.47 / 4.08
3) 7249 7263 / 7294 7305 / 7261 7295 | 1.0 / 4.08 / 4.05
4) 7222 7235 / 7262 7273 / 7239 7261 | -1.5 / 3.64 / 4.01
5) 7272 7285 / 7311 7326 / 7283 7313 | -1.6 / 3.85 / 4.11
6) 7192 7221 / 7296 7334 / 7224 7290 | 5.6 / 4.39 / 4.2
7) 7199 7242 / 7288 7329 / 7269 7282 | 0.5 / 4.16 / 4.15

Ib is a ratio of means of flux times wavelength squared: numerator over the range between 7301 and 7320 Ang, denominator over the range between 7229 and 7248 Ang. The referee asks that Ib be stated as 1.15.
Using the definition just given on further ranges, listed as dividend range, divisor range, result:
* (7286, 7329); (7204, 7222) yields 0.96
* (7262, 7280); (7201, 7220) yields 0.91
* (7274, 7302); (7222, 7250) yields 1.02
